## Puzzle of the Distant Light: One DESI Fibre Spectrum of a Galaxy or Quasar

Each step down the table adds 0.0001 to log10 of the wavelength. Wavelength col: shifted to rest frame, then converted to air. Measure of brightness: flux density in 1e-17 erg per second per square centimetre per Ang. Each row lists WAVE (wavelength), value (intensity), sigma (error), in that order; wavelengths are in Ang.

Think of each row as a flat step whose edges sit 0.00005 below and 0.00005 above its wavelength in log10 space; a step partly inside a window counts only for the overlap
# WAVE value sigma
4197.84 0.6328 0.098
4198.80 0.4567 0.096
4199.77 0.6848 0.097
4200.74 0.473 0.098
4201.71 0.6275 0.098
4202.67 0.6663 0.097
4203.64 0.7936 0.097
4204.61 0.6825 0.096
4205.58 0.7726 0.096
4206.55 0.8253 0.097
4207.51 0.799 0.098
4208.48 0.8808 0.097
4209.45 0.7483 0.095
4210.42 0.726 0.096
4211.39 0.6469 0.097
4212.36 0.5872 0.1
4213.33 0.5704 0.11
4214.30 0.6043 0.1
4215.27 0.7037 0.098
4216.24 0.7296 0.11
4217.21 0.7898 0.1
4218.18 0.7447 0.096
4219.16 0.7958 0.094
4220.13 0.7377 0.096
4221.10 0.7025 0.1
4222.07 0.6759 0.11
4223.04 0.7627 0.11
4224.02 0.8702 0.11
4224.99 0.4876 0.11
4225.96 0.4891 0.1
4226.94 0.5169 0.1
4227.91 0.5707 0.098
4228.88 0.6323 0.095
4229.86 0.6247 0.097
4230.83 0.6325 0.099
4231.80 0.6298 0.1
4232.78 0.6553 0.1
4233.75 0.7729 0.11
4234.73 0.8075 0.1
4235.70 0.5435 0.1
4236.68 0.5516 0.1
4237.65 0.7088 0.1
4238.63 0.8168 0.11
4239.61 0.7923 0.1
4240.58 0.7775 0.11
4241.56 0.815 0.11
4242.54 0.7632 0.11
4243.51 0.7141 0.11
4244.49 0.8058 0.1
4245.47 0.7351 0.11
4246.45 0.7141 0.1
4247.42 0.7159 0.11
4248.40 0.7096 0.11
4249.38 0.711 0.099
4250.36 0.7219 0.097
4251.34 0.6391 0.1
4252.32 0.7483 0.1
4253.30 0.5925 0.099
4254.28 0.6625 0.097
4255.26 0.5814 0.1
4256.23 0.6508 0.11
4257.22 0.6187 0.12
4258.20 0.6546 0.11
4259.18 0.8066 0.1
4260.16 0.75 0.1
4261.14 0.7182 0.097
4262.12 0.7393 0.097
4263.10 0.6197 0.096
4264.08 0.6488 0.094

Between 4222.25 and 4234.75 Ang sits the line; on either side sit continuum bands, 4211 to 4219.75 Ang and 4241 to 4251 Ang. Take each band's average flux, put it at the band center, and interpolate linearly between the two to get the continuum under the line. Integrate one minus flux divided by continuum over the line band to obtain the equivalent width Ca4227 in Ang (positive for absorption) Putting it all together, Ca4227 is 1.1 Ang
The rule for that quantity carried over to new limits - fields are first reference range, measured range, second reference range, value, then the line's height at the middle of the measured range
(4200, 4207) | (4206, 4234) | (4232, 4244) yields 0.8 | 0.706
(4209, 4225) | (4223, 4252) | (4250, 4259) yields -0.5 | 0.678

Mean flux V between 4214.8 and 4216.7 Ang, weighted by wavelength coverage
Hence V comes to 0.717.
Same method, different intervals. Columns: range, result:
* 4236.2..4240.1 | 0.719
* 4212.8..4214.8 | 0.588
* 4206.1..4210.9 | 0.797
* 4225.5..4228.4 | 0.526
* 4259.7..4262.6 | 0.736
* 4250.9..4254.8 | 0.66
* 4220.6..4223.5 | 0.715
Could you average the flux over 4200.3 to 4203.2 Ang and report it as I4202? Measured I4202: 0.594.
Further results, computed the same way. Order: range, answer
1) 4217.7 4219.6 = 0.766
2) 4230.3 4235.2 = 0.699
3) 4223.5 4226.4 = 0.619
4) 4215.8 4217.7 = 0.761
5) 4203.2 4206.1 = 0.748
